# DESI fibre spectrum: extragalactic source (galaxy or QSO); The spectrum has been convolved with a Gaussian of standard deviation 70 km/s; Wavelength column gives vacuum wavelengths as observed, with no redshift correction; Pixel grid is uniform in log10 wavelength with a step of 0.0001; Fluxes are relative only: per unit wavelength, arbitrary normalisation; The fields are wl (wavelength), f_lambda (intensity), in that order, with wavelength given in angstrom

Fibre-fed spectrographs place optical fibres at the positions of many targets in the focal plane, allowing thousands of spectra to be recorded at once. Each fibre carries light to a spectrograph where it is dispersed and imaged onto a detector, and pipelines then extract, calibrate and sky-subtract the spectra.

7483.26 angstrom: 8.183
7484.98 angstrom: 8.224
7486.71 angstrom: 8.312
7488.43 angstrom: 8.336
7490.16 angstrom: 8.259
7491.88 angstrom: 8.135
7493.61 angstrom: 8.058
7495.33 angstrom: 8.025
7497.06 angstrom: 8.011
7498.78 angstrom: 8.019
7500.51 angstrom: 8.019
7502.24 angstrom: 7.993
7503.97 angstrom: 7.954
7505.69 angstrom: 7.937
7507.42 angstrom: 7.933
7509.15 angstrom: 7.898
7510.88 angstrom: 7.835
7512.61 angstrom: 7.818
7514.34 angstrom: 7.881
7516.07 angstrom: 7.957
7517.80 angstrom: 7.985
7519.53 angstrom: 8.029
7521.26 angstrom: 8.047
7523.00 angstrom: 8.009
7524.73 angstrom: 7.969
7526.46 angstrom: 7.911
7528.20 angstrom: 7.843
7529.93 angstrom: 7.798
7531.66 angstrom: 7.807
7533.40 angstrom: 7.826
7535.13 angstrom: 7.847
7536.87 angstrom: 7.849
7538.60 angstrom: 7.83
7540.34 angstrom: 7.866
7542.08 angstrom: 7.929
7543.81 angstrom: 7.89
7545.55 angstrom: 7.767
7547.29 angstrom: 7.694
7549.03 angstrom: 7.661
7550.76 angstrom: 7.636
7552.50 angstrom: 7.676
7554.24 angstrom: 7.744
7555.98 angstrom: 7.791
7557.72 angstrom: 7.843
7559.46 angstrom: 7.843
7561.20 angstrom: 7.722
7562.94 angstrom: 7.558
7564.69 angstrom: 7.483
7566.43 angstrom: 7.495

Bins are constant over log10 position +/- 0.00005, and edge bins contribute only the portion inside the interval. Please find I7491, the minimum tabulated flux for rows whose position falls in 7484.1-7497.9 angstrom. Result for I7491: 8.011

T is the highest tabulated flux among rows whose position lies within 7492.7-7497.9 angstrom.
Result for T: 8.058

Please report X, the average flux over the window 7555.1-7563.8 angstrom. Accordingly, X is 7.75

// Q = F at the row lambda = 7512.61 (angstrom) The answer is 7.818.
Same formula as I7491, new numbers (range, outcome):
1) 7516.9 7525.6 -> 7.969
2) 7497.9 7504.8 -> 7.954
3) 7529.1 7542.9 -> 7.798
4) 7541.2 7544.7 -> 7.89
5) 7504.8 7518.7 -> 7.818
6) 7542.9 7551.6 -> 7.636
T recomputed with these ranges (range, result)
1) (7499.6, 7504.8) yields 8.019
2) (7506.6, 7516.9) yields 7.957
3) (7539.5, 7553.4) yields 7.929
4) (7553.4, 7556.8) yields 7.791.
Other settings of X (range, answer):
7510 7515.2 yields 7.84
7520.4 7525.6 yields 8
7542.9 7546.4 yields 7.84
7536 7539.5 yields 7.84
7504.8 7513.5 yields 7.89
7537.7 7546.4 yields 7.86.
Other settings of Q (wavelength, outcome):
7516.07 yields 7.957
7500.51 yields 8.019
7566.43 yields 7.495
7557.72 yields 7.843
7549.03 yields 7.661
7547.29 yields 7.694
